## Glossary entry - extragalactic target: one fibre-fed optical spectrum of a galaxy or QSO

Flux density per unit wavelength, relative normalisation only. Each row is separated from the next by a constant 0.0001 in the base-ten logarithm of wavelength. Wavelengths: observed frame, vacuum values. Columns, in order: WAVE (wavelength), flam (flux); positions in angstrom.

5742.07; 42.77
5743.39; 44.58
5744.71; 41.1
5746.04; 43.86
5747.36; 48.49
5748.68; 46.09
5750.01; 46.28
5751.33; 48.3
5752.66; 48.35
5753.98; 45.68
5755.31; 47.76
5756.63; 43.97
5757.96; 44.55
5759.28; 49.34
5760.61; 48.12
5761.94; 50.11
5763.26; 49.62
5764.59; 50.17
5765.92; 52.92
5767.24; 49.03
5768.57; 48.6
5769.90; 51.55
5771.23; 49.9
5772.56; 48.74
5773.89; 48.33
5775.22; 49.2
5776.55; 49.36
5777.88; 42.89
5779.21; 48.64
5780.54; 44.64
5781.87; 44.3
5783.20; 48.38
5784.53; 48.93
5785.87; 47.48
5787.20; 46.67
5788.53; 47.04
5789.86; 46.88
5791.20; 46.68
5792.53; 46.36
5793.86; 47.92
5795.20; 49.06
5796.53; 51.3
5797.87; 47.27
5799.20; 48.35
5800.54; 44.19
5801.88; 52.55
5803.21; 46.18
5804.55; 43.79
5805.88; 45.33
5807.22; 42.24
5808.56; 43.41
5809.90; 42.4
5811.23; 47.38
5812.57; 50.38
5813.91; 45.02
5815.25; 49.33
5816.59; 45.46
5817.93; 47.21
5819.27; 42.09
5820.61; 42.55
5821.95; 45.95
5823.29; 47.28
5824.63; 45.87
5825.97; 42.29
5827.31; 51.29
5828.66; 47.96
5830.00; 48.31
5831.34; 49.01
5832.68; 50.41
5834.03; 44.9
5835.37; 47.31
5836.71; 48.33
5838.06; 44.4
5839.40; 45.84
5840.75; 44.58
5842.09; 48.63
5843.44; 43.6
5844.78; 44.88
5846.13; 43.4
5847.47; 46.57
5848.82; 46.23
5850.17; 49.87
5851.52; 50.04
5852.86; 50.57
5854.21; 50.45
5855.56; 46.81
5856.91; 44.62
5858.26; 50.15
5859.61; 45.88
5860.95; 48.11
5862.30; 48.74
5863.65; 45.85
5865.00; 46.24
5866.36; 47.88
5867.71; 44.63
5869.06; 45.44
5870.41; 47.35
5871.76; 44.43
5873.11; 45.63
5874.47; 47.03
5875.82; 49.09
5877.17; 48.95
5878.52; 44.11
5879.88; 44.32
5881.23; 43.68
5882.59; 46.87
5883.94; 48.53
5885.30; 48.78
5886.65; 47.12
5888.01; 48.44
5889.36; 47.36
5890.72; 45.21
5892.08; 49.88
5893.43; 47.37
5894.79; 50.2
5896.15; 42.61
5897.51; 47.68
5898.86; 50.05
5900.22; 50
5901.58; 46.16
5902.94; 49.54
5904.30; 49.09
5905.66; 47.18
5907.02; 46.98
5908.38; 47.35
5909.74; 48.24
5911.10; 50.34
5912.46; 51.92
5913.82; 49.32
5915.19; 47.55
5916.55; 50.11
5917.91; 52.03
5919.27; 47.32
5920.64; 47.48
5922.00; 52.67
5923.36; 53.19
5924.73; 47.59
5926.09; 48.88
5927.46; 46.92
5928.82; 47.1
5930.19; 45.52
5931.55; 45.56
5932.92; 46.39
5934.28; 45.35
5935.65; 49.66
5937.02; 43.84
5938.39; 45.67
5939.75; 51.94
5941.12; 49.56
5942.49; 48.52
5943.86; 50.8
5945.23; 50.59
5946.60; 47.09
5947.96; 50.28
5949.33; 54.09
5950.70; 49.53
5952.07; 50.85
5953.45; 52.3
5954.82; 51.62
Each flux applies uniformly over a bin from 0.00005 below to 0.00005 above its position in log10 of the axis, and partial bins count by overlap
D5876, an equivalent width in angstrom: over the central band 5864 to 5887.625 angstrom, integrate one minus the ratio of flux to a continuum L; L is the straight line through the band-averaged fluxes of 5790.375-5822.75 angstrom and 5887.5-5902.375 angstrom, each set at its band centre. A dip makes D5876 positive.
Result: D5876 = 0.5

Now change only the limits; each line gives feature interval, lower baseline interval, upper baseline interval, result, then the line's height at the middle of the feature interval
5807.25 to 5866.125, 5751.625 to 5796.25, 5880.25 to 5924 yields 1.8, 48.2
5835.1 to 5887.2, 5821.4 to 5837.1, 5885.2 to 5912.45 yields 1.0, 47.7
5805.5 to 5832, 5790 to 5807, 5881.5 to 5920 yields 0.8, 47.5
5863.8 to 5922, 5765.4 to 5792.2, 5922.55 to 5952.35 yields 0.9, 48.4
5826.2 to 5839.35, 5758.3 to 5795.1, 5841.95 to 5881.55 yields -0.1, 47.3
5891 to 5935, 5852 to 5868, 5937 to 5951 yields 0.4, 48.8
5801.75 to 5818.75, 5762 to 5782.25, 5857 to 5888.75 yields 0.7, 47.9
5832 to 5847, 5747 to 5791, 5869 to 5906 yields 0.5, 47.5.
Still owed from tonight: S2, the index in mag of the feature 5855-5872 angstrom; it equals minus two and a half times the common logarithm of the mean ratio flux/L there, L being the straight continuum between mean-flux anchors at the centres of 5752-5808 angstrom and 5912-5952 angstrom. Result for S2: 0.04 mag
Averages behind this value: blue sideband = 47.7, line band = 46.7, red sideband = 48.9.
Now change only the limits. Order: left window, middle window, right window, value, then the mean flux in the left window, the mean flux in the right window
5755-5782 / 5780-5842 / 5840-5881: 0.02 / 48.3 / 46.8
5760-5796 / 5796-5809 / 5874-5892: 0.03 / 48.2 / 47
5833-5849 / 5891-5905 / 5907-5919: 0.01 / 45.8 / 49.4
